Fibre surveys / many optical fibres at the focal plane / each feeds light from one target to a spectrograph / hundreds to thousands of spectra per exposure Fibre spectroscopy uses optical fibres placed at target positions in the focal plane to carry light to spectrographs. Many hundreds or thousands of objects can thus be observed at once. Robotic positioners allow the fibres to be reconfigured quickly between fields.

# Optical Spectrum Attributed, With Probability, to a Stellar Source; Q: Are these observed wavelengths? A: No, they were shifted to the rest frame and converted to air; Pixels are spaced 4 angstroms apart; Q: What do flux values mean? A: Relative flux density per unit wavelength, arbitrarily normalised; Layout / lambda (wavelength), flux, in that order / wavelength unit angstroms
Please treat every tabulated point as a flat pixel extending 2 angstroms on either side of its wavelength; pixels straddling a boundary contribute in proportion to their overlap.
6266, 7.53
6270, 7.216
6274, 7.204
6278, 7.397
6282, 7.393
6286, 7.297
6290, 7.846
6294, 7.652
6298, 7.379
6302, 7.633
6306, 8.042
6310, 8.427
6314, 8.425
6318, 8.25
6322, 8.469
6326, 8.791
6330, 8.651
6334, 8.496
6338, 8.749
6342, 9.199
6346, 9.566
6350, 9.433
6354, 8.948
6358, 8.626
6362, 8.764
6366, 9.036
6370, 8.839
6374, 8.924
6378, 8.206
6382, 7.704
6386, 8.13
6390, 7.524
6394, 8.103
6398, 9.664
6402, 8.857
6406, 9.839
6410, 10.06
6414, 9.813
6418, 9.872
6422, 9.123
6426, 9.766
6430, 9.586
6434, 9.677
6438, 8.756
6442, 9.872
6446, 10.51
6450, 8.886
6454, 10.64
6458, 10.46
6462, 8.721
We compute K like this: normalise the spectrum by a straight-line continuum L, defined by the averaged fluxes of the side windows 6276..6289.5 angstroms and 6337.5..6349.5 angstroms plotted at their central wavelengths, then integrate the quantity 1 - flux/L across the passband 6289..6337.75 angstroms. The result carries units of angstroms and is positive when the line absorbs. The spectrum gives 0.8 angstroms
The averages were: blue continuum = 7.42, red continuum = 9.26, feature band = 8.2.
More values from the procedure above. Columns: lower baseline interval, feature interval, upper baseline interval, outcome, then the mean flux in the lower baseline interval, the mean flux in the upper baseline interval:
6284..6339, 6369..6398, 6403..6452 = 2.49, 8.14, 9.63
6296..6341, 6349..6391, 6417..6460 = 1.68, 8.32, 9.74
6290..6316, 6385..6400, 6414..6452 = 1.14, 7.92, 9.57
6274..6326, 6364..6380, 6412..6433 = 0.27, 7.86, 9.63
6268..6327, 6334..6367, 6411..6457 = -1.79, 7.81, 9.71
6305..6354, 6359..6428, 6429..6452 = 1.92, 8.73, 9.55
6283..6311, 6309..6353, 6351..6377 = -2.57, 7.72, 8.85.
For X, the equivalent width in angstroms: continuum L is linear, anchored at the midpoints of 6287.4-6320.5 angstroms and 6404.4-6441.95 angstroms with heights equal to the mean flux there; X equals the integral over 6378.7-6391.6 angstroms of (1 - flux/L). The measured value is 1.8 angstroms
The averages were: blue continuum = 7.95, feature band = 7.84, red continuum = 9.62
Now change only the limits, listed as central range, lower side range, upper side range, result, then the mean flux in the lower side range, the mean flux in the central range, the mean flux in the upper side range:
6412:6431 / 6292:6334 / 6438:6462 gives -0.3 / 8.19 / 9.63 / 9.85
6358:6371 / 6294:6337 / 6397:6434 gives 0.1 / 8.24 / 8.84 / 9.62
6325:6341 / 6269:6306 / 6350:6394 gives -1.3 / 7.48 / 8.7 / 8.5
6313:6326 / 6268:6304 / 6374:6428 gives -0.9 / 7.45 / 8.44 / 8.97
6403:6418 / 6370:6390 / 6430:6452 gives -1.6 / 8.23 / 9.83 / 9.54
